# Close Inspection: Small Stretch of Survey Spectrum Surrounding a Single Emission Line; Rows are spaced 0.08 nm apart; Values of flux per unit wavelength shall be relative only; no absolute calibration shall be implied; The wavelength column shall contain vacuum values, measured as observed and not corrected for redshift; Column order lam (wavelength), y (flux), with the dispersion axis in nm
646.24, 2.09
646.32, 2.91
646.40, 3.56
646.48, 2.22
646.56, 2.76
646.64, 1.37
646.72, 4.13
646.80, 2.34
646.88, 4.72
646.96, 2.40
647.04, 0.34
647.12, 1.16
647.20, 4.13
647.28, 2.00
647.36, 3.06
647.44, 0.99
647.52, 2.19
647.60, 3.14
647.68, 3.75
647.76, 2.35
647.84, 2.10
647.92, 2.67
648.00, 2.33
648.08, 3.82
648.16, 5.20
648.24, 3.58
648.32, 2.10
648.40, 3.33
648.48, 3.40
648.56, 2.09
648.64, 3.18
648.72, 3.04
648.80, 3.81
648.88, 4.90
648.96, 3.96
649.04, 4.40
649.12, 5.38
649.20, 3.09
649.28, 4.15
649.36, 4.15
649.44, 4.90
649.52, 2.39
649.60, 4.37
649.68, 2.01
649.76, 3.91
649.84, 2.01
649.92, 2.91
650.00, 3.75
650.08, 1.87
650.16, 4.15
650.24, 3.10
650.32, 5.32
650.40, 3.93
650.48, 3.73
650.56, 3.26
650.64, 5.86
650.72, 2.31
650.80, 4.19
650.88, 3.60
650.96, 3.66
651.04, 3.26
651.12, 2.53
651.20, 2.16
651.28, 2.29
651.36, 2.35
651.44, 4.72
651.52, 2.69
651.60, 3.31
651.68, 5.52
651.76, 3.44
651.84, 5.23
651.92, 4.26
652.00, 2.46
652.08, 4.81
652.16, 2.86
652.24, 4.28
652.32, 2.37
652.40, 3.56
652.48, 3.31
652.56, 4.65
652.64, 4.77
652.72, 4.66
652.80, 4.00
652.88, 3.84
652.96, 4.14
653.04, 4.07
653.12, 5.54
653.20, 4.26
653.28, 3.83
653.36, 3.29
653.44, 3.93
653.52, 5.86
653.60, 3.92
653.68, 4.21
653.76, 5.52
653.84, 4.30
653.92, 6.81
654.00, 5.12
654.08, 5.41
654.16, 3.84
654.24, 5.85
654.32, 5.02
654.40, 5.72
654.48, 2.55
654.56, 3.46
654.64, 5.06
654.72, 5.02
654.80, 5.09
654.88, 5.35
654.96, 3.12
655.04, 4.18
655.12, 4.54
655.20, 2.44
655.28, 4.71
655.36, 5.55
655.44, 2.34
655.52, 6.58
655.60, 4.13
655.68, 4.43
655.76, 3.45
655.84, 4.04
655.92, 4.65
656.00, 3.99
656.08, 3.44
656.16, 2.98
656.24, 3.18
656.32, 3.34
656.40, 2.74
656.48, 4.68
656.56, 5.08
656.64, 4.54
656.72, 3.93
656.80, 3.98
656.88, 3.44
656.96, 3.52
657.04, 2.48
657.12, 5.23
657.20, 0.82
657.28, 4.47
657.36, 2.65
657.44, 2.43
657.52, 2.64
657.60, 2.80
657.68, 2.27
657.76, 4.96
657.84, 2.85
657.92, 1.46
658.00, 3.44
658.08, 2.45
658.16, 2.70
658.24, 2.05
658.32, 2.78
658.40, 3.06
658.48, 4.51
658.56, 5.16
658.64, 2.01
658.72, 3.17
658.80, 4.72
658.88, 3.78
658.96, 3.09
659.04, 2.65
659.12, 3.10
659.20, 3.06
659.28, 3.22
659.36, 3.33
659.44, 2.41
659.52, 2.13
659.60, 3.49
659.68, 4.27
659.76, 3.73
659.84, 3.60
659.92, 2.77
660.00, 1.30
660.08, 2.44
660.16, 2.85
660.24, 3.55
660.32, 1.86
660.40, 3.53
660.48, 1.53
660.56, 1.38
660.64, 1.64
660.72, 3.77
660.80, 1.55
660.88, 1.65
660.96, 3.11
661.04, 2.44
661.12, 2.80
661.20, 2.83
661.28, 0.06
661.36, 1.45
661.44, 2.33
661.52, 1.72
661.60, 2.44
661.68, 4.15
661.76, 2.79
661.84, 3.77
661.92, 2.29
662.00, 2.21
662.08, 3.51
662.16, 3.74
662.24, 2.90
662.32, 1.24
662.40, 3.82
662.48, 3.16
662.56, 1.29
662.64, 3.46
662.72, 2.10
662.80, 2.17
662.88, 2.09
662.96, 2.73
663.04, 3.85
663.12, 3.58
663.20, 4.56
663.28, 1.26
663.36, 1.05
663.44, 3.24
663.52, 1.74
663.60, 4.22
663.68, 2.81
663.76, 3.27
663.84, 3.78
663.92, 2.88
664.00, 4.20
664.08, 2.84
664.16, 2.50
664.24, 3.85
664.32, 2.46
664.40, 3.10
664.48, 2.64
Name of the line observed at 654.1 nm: C III]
